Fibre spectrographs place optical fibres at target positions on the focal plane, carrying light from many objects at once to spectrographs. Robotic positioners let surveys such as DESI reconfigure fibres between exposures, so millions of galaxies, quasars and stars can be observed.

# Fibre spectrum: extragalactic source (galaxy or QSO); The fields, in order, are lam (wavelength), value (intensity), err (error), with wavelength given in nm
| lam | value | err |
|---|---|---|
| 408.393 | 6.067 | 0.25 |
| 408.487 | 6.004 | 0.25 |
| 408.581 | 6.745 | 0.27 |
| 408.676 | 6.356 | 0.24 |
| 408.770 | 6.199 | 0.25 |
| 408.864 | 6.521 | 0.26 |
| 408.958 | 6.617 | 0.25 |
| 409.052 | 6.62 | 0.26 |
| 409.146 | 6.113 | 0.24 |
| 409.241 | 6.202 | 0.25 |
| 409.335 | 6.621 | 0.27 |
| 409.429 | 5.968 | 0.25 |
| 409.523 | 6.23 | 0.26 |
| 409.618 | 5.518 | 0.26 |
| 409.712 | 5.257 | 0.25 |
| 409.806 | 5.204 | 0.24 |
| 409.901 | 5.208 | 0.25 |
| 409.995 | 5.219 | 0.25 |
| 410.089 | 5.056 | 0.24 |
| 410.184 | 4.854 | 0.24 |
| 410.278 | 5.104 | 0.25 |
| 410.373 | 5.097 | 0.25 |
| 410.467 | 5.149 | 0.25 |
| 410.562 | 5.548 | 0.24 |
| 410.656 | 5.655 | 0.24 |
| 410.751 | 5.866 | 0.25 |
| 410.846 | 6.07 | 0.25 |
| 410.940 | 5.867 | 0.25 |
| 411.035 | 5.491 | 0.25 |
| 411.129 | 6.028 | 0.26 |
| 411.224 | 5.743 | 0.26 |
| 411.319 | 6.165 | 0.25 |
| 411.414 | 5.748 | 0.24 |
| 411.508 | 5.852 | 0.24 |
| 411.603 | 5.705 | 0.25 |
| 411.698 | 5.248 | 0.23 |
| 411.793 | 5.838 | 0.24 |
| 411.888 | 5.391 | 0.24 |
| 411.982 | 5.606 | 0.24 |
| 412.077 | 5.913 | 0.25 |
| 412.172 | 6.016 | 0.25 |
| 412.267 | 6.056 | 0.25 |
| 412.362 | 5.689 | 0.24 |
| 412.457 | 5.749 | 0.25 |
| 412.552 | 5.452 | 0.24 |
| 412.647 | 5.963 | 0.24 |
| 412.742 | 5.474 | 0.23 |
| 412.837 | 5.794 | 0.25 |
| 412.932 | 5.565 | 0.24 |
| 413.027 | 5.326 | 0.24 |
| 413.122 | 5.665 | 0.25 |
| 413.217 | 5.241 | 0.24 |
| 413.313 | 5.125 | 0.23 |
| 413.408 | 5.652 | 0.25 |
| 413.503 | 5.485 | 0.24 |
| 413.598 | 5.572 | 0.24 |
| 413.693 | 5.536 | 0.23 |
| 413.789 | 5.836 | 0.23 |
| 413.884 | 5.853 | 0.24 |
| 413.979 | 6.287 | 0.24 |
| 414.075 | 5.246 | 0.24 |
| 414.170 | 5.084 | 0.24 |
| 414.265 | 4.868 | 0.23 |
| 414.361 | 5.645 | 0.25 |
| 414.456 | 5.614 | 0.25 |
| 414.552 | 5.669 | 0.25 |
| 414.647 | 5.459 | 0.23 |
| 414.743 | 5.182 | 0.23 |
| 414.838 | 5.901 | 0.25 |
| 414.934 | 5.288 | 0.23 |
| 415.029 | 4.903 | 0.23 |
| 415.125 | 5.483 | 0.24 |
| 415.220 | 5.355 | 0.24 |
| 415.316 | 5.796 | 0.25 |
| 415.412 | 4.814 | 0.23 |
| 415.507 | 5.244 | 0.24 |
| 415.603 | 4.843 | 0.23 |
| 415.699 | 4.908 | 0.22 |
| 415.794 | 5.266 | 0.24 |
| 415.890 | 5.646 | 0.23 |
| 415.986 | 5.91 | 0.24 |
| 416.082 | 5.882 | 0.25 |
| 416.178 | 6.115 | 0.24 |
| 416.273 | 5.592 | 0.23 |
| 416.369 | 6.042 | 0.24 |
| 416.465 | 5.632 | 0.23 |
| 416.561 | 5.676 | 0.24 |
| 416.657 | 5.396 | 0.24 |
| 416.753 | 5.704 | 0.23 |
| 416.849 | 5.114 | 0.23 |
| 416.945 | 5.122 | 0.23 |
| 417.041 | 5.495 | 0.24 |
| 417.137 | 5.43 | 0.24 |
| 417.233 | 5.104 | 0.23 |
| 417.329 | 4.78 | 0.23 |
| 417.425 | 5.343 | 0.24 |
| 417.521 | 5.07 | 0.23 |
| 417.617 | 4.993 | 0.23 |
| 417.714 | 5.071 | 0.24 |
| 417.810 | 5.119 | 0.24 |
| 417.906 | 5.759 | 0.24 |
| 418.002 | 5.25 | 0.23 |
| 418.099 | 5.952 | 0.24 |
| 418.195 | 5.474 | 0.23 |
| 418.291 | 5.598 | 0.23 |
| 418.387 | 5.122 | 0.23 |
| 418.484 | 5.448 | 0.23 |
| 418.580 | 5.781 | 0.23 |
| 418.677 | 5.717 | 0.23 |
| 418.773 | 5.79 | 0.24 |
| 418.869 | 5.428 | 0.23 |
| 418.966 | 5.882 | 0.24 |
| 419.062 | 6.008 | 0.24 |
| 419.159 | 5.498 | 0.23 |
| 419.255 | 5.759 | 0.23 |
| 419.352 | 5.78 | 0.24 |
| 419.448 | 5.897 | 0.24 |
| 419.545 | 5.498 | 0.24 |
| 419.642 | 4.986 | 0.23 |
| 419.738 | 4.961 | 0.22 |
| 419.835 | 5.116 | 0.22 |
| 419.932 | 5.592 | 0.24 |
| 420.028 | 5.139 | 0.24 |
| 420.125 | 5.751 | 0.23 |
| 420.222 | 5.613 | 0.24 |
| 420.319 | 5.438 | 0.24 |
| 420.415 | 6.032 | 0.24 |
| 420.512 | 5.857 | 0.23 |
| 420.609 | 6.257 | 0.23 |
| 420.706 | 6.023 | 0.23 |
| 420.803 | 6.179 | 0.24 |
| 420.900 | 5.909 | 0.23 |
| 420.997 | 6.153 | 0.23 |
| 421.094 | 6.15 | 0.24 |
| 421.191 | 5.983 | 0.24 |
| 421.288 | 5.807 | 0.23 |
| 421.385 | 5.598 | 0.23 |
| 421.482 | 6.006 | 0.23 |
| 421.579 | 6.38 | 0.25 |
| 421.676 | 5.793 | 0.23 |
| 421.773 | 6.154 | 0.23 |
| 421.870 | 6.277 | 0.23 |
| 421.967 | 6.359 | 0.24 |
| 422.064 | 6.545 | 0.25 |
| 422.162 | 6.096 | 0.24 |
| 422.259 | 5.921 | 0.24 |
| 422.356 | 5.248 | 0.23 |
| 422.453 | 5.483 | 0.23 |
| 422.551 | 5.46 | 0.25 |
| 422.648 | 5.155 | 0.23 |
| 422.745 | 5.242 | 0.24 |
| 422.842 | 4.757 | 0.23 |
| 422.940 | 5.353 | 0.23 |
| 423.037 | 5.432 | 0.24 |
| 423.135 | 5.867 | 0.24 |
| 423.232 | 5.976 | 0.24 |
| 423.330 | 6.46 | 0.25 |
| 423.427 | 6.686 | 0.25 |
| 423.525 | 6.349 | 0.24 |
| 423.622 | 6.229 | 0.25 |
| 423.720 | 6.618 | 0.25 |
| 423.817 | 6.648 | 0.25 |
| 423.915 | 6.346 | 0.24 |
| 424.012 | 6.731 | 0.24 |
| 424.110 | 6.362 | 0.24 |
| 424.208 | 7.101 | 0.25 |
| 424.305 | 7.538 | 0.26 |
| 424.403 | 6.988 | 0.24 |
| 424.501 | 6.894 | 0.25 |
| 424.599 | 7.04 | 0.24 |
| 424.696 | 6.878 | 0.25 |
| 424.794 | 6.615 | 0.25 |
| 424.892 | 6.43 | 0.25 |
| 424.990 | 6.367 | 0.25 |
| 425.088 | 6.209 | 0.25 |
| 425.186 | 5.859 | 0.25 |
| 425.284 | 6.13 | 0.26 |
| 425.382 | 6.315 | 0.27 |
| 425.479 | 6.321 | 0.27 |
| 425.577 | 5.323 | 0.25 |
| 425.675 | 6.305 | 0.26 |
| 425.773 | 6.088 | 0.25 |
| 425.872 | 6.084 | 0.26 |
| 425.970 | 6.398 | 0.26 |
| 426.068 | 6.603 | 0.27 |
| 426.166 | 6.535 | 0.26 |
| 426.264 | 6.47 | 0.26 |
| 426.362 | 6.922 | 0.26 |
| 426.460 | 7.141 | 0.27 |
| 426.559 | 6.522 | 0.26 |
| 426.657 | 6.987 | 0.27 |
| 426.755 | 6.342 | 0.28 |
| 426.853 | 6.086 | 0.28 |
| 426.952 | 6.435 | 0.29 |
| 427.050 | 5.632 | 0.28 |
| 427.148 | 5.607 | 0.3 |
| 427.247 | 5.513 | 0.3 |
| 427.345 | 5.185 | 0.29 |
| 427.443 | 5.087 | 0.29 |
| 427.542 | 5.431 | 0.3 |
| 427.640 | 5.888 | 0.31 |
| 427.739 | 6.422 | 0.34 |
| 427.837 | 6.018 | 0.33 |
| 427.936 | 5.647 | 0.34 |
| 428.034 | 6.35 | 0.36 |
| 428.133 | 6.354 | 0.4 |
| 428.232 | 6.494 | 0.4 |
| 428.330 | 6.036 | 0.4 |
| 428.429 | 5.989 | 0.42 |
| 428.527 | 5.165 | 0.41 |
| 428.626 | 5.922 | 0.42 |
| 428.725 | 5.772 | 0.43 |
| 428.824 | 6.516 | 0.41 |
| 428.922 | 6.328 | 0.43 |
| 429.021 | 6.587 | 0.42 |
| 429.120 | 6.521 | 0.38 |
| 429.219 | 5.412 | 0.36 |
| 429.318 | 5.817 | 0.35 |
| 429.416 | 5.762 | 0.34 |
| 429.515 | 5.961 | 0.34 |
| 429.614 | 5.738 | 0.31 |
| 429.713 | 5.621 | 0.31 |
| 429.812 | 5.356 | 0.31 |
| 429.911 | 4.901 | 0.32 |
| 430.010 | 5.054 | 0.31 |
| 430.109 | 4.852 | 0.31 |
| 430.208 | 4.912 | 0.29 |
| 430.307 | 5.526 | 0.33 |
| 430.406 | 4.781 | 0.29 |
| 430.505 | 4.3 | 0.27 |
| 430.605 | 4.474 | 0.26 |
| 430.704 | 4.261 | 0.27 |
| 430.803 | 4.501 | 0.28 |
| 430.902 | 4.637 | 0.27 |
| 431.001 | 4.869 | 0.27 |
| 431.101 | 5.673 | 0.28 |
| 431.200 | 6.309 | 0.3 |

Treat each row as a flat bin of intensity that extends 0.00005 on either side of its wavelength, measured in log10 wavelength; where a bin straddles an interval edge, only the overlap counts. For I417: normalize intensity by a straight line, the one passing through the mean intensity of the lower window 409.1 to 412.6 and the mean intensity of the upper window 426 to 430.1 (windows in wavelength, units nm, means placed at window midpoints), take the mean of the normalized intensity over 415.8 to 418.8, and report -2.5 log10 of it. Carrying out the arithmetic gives 0.06 mag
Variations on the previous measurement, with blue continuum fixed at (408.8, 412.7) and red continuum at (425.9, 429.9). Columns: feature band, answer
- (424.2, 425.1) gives -0.140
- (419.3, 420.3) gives 0.091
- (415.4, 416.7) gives 0.061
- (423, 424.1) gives -0.060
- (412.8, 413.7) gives 0.056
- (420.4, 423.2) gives 0.018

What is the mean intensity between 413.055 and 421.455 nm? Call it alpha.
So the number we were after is 5.53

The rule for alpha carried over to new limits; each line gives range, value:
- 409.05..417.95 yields 5.54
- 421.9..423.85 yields 5.89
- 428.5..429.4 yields 6.02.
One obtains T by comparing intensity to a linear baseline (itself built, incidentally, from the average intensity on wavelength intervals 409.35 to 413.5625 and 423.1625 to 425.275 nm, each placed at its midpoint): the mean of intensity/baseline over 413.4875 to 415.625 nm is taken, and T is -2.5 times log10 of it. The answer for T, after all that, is 0.08 mag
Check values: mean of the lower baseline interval 5.6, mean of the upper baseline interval 6.57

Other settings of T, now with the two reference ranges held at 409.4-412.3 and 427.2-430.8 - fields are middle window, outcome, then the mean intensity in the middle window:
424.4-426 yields -0.14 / 6.35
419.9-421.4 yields -0.05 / 5.85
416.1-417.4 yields 0.02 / 5.49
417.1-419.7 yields 0.03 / 5.46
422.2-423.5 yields -0.01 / 5.64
